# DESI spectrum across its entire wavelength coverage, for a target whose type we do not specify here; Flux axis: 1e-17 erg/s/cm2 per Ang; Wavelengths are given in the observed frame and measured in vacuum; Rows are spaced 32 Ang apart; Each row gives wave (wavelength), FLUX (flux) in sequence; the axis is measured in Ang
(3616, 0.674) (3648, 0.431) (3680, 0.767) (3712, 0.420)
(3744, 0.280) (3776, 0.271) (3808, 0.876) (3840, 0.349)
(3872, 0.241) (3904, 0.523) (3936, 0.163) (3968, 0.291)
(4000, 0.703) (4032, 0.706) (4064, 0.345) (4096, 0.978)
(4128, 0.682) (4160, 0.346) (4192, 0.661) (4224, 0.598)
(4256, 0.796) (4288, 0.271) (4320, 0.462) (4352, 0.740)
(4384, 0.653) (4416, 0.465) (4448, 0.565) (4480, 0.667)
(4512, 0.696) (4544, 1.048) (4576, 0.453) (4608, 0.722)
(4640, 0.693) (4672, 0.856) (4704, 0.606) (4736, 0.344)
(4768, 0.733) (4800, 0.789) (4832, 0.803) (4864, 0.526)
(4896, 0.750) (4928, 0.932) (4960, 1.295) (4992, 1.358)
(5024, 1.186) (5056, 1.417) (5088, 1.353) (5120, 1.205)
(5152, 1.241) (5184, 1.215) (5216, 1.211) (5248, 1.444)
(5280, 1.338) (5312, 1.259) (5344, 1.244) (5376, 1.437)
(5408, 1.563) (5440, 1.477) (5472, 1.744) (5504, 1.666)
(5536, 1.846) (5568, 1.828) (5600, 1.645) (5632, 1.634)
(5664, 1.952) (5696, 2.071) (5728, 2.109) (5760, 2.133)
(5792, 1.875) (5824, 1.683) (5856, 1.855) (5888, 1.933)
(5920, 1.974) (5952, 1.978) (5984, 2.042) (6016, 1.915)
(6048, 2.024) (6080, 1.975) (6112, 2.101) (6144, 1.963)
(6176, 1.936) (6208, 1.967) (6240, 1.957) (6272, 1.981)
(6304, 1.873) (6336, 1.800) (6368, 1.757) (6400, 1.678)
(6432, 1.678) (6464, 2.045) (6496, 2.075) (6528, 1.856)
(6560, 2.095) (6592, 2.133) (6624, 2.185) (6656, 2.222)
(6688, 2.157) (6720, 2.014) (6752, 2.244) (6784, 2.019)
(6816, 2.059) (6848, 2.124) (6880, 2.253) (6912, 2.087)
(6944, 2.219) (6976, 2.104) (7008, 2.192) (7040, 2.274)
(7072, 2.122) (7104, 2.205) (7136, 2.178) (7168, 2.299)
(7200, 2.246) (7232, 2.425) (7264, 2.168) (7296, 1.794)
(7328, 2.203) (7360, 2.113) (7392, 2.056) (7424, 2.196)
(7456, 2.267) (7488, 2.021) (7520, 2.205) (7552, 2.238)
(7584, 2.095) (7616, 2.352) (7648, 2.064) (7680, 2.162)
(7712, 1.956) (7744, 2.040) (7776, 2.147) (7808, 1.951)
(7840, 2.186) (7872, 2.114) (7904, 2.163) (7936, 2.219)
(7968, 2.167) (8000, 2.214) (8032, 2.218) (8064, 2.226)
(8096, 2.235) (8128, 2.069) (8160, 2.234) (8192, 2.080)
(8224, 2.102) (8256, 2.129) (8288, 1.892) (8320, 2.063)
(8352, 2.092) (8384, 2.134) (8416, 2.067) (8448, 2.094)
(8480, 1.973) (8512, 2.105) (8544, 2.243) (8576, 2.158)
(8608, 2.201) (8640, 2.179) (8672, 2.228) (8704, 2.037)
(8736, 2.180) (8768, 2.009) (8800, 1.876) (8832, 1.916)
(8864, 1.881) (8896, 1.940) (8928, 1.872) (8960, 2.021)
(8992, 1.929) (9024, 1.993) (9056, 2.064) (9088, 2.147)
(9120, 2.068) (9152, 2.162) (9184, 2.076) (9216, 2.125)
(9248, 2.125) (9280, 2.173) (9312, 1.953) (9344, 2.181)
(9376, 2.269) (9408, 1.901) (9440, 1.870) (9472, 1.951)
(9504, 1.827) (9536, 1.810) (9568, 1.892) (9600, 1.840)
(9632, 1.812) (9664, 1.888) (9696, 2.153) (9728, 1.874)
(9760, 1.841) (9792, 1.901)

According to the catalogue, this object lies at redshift 0.238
